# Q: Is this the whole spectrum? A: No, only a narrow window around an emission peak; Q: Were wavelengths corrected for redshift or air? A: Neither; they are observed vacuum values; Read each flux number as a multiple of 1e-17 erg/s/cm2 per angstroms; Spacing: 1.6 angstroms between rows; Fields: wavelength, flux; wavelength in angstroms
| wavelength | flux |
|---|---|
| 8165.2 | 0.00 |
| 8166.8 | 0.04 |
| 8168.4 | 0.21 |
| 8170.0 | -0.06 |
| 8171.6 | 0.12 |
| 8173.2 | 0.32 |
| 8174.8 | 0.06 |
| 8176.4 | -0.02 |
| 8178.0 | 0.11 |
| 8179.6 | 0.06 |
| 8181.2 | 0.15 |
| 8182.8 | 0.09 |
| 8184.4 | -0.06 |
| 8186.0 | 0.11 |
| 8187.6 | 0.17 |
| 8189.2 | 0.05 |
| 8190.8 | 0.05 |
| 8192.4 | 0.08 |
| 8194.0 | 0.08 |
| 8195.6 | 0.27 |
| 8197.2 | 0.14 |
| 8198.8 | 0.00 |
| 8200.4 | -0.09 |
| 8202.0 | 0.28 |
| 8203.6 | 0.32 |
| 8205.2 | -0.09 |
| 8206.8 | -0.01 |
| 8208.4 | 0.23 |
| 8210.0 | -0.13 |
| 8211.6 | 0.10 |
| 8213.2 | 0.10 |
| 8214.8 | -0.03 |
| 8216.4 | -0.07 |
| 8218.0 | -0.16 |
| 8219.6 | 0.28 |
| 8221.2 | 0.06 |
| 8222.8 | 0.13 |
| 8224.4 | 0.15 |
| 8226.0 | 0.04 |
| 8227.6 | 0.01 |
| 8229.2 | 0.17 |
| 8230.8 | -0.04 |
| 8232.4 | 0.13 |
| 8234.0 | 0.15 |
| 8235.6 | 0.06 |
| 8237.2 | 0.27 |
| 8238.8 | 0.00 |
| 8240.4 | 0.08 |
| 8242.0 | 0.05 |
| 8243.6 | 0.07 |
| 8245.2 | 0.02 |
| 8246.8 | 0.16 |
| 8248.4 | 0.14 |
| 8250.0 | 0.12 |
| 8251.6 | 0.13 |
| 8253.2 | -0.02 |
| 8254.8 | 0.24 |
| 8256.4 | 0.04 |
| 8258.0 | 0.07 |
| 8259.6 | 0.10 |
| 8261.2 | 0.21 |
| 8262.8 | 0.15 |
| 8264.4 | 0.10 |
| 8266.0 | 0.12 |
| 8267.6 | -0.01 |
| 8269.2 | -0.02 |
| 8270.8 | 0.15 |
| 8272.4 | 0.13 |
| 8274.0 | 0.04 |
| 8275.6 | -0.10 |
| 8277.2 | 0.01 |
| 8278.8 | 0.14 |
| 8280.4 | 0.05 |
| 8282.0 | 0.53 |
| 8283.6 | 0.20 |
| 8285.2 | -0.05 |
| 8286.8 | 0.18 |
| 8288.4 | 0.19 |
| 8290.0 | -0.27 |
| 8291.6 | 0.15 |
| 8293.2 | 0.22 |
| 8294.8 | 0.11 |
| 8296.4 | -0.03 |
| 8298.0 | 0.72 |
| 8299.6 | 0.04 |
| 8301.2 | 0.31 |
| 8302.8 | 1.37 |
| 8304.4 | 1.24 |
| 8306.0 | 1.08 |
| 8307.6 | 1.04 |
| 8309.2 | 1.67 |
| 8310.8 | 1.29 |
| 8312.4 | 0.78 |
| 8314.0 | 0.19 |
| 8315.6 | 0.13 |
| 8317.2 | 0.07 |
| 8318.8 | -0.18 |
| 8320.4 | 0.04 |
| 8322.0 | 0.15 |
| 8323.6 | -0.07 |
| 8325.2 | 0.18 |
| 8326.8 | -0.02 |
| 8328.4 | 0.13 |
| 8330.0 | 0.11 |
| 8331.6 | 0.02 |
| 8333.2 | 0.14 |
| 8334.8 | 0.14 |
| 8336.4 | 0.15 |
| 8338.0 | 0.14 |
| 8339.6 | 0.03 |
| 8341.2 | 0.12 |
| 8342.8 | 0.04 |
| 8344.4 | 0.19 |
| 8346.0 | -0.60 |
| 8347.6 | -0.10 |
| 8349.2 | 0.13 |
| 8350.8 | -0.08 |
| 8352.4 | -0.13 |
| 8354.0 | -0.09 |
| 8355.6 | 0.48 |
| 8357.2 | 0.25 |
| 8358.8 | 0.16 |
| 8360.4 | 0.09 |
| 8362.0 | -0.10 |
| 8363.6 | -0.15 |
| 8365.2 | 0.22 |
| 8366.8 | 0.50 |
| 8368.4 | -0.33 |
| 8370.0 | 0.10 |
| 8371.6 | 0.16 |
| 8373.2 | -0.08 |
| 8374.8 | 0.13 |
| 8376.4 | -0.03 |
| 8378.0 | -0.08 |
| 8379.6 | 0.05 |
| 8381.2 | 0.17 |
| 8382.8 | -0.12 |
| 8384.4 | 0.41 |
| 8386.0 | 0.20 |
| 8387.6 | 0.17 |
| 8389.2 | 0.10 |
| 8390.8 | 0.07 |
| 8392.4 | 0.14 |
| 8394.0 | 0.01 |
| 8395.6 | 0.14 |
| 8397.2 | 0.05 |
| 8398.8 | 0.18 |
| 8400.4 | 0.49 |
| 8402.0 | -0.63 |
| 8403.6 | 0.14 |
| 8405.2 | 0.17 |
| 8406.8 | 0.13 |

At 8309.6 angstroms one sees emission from [O II]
